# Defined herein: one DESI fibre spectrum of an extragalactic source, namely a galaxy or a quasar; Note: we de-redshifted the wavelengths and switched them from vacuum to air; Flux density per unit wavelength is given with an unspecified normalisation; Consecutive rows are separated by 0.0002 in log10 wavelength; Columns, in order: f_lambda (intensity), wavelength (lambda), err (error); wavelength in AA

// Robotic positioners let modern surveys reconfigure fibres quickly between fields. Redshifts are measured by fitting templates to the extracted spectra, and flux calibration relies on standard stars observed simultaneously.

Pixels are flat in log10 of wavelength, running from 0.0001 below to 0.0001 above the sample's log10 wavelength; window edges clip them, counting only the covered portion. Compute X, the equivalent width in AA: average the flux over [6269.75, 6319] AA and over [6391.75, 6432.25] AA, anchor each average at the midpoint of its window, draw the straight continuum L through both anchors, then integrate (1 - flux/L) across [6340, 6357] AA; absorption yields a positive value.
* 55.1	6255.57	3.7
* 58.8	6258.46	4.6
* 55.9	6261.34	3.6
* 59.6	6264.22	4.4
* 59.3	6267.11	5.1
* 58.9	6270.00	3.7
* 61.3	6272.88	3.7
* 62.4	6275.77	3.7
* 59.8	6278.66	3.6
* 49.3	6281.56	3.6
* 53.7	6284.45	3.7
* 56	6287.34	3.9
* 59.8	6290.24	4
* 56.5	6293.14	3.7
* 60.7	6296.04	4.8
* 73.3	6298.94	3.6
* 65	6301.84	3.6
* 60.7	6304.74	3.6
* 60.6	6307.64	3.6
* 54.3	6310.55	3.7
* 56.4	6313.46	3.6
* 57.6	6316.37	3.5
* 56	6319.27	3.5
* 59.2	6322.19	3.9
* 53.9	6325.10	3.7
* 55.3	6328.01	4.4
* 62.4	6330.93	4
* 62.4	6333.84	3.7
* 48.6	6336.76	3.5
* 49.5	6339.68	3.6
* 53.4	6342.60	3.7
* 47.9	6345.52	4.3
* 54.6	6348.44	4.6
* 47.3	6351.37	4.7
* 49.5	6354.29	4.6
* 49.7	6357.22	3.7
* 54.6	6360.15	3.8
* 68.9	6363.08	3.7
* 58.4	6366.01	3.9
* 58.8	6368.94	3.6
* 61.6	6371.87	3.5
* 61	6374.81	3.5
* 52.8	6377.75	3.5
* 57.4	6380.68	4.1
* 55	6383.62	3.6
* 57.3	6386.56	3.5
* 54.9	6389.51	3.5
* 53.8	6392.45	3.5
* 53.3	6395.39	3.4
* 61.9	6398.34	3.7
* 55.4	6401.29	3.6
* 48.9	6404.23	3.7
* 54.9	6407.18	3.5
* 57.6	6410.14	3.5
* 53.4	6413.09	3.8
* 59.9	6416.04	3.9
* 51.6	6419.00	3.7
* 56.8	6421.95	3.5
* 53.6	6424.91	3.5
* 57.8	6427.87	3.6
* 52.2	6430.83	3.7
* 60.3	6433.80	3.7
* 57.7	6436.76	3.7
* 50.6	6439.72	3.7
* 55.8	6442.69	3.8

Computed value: 2.0 AA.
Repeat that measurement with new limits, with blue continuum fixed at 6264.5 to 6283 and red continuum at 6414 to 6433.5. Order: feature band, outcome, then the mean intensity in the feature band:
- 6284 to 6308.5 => -1.2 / 61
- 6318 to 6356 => 2.3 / 53.8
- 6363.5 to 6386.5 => -0.7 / 58.3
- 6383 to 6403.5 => 0.2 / 55.7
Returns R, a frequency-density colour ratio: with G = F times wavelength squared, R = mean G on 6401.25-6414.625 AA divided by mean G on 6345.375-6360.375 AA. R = 1.09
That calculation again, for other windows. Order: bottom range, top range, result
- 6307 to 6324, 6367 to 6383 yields 1.04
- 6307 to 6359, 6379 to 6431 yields 1.04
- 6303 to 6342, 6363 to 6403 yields 1.03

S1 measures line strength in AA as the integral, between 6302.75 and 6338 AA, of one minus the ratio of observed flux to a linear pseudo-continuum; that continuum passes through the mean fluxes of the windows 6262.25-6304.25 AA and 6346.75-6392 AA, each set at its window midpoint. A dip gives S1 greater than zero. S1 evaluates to 0.4 AA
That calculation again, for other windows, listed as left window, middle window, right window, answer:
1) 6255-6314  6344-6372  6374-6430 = 1.0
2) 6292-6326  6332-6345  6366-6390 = 1.2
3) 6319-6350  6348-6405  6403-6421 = -1.3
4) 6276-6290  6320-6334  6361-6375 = 0.1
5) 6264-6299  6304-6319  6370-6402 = 0.1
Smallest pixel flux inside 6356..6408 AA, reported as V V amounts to 48.9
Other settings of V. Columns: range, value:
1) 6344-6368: 47.3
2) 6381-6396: 53.3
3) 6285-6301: 56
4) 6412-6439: 51.6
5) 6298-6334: 53.9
